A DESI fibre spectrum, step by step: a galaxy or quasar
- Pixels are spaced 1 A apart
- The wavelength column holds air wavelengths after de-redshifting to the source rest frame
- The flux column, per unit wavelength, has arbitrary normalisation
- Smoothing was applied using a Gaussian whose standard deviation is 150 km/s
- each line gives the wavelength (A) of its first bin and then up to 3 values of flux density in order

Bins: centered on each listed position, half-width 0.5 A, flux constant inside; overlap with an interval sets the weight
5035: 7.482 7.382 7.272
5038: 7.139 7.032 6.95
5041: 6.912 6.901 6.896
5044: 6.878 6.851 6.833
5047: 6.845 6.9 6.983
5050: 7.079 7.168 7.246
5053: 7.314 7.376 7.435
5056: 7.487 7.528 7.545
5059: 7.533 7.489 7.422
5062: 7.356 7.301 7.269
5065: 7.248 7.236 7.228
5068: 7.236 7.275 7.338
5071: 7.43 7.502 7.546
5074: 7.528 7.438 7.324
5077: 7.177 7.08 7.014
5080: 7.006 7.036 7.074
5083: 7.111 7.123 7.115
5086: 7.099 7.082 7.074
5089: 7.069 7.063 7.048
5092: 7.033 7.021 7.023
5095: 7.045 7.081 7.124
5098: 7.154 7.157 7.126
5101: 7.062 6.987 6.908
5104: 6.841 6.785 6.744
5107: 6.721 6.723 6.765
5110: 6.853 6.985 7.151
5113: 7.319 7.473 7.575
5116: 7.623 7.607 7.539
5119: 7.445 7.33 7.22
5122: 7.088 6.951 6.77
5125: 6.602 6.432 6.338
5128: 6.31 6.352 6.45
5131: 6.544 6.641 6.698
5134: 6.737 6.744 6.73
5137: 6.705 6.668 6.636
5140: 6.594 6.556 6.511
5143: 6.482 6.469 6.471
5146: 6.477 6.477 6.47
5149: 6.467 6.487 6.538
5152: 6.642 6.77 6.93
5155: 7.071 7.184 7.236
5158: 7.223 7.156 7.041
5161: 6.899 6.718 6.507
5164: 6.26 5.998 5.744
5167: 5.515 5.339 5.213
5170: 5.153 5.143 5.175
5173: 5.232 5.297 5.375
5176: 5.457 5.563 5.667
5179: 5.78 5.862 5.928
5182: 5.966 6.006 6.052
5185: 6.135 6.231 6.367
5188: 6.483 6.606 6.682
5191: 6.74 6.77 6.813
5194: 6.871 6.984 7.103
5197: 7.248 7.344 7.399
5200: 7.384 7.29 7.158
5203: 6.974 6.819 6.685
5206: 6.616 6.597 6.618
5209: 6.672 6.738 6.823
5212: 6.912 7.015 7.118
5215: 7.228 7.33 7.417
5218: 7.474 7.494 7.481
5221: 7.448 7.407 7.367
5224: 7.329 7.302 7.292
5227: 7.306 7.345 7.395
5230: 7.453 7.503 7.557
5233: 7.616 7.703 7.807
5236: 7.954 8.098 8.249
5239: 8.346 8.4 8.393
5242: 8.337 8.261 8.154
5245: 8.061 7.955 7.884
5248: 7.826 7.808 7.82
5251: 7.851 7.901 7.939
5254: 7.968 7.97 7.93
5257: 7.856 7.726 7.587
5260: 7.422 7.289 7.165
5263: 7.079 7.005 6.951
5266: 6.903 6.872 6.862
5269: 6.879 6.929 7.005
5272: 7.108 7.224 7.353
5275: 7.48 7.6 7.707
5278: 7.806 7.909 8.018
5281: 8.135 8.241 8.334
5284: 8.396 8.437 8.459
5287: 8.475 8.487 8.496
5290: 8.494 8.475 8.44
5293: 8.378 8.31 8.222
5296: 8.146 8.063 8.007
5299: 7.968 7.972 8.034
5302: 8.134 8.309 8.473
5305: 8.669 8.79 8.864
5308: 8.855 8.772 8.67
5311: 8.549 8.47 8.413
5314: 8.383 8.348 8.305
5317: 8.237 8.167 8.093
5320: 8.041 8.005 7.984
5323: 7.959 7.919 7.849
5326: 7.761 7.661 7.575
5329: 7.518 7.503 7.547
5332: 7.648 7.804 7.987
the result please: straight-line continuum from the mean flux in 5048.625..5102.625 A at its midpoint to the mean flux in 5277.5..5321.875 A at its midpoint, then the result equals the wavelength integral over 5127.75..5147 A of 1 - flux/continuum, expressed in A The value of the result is 2.4 A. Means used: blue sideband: 7.22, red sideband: 8.32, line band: 6.57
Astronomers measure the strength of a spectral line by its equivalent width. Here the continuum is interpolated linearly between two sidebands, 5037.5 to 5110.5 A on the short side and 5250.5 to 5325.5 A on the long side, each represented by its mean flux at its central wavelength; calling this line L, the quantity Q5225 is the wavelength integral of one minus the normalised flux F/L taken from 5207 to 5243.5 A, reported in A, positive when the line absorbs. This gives 1.1 A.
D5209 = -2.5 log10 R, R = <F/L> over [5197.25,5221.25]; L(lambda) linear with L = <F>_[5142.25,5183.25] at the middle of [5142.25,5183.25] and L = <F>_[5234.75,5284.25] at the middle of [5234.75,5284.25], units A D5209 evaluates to -0.026 mag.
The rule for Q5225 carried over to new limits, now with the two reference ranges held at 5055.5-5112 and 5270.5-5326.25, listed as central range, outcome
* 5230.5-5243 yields -0.21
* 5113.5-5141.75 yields 1.89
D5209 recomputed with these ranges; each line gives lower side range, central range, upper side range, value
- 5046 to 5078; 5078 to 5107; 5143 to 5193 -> -0.01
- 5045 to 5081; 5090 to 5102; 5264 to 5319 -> 0.05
